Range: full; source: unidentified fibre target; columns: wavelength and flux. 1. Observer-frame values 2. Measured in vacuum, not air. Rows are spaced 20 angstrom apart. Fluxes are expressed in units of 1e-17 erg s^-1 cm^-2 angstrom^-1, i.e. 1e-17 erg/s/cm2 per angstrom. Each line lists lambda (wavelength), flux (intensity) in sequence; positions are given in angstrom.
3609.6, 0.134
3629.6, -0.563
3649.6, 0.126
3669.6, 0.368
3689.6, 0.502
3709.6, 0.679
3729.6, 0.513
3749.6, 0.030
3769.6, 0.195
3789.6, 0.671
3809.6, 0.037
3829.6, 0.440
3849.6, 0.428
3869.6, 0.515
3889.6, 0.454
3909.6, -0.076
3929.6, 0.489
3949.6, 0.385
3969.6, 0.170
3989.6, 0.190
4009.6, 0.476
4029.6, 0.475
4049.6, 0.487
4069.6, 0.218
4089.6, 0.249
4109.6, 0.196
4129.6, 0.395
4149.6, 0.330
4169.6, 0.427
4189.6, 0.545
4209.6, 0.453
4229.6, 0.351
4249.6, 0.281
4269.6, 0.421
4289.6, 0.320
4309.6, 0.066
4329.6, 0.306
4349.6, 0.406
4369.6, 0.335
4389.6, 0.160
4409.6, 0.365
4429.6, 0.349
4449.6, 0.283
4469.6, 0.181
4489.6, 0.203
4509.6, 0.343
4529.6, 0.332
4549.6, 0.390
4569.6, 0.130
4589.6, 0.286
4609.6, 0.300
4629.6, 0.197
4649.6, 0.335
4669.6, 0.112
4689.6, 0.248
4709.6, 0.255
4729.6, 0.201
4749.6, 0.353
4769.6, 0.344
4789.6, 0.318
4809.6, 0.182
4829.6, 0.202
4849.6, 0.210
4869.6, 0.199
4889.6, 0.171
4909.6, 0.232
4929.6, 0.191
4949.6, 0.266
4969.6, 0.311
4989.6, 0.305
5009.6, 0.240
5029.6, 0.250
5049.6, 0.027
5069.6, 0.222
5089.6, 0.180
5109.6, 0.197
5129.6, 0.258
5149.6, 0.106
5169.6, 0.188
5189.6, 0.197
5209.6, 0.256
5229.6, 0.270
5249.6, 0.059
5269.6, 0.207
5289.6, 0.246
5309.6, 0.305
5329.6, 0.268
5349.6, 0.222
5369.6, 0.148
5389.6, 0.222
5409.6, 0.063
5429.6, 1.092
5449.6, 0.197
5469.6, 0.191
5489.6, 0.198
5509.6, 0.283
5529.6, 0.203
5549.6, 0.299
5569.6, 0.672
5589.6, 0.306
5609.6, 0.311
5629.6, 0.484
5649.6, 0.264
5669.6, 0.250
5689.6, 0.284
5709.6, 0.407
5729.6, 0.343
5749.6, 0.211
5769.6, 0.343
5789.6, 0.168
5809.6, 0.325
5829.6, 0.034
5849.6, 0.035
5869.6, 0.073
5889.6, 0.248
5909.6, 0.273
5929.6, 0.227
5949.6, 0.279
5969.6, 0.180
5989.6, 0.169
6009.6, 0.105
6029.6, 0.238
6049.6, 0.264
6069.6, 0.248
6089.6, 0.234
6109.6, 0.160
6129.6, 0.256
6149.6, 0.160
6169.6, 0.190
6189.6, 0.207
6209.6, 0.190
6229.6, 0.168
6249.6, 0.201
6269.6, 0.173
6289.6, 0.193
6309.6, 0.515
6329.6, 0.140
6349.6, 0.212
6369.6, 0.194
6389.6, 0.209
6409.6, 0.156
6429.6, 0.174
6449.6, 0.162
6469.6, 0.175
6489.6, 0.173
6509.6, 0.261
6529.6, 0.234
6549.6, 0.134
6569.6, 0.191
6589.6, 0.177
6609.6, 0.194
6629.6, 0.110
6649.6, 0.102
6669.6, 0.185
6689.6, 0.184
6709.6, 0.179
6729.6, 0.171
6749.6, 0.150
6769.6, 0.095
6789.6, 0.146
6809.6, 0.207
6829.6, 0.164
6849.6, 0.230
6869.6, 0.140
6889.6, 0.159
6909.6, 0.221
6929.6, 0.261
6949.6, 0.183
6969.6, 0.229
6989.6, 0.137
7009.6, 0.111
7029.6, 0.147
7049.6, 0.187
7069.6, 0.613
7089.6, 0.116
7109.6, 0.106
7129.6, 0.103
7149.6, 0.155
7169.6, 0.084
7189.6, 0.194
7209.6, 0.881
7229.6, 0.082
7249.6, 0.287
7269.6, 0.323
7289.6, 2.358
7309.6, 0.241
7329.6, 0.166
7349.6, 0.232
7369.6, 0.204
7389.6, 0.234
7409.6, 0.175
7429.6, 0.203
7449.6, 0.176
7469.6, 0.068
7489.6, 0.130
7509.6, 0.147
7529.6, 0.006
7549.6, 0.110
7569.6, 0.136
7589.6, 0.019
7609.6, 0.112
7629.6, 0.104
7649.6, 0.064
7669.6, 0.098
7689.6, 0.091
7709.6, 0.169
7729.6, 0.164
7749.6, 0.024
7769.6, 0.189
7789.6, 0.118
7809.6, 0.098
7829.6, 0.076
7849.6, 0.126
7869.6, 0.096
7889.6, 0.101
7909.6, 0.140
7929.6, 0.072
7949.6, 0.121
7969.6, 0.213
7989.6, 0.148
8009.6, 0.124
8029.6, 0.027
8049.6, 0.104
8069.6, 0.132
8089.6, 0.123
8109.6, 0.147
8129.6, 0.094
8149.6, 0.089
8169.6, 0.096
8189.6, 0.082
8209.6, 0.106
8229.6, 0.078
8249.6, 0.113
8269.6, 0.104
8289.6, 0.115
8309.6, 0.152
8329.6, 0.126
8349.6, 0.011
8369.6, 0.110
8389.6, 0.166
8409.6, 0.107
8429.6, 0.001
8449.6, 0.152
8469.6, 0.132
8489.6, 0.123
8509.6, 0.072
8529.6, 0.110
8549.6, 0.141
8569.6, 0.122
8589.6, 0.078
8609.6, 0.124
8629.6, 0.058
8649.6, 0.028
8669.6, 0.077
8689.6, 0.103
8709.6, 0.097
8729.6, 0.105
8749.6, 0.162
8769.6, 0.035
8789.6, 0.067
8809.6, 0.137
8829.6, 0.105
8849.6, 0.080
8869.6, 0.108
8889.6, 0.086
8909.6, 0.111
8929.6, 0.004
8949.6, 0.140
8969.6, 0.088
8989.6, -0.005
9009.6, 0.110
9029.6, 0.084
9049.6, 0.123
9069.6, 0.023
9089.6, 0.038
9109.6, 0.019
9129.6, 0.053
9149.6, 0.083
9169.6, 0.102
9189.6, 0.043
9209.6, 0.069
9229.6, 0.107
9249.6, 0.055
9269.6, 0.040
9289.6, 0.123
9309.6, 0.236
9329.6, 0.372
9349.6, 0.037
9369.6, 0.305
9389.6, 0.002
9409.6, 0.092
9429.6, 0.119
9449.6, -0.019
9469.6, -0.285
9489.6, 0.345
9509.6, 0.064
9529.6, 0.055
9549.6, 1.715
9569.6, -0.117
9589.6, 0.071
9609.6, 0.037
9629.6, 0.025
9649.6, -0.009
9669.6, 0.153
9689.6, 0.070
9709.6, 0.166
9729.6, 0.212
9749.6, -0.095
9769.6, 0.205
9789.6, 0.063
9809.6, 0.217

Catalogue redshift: 0.45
